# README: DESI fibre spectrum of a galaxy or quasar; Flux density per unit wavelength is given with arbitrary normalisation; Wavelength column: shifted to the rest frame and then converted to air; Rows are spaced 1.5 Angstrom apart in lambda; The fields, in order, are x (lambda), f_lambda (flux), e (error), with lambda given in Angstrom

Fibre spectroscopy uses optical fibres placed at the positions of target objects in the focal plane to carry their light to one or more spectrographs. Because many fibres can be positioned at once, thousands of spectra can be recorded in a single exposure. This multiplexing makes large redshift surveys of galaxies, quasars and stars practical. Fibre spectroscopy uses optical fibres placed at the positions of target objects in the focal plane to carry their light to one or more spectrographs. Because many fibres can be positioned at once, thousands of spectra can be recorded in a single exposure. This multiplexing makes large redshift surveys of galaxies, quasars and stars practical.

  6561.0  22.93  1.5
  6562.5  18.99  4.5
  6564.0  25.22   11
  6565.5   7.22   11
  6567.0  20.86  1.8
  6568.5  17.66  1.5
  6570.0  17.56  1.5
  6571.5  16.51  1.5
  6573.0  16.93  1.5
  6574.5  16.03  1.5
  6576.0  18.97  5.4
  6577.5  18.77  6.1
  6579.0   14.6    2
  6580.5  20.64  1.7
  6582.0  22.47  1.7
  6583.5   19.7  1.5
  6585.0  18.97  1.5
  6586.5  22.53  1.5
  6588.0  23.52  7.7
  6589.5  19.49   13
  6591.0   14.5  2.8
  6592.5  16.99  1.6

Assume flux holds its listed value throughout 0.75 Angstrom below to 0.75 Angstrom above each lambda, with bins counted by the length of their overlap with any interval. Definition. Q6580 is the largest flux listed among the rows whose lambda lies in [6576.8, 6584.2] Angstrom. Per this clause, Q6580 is 22.47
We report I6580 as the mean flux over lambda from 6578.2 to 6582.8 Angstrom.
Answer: 19.2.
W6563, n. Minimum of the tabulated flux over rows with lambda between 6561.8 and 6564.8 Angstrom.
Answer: 18.99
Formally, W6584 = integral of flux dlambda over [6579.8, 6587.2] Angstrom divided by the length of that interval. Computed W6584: 20.9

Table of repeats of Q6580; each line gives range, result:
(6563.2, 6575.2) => 25.22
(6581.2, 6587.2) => 22.53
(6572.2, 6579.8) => 18.97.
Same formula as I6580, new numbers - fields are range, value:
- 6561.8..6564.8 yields 21.9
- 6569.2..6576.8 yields 17.2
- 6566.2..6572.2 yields 18.1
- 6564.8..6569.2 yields 15.3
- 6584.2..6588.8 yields 21.6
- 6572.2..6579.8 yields 17.1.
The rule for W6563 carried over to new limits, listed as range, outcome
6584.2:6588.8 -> 18.97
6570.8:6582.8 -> 14.6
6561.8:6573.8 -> 7.22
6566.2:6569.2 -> 17.66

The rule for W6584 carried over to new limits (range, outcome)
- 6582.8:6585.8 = 19.4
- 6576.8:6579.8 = 16.7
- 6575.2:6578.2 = 18.8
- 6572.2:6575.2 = 16.5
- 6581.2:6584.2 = 21.1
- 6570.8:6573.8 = 16.7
